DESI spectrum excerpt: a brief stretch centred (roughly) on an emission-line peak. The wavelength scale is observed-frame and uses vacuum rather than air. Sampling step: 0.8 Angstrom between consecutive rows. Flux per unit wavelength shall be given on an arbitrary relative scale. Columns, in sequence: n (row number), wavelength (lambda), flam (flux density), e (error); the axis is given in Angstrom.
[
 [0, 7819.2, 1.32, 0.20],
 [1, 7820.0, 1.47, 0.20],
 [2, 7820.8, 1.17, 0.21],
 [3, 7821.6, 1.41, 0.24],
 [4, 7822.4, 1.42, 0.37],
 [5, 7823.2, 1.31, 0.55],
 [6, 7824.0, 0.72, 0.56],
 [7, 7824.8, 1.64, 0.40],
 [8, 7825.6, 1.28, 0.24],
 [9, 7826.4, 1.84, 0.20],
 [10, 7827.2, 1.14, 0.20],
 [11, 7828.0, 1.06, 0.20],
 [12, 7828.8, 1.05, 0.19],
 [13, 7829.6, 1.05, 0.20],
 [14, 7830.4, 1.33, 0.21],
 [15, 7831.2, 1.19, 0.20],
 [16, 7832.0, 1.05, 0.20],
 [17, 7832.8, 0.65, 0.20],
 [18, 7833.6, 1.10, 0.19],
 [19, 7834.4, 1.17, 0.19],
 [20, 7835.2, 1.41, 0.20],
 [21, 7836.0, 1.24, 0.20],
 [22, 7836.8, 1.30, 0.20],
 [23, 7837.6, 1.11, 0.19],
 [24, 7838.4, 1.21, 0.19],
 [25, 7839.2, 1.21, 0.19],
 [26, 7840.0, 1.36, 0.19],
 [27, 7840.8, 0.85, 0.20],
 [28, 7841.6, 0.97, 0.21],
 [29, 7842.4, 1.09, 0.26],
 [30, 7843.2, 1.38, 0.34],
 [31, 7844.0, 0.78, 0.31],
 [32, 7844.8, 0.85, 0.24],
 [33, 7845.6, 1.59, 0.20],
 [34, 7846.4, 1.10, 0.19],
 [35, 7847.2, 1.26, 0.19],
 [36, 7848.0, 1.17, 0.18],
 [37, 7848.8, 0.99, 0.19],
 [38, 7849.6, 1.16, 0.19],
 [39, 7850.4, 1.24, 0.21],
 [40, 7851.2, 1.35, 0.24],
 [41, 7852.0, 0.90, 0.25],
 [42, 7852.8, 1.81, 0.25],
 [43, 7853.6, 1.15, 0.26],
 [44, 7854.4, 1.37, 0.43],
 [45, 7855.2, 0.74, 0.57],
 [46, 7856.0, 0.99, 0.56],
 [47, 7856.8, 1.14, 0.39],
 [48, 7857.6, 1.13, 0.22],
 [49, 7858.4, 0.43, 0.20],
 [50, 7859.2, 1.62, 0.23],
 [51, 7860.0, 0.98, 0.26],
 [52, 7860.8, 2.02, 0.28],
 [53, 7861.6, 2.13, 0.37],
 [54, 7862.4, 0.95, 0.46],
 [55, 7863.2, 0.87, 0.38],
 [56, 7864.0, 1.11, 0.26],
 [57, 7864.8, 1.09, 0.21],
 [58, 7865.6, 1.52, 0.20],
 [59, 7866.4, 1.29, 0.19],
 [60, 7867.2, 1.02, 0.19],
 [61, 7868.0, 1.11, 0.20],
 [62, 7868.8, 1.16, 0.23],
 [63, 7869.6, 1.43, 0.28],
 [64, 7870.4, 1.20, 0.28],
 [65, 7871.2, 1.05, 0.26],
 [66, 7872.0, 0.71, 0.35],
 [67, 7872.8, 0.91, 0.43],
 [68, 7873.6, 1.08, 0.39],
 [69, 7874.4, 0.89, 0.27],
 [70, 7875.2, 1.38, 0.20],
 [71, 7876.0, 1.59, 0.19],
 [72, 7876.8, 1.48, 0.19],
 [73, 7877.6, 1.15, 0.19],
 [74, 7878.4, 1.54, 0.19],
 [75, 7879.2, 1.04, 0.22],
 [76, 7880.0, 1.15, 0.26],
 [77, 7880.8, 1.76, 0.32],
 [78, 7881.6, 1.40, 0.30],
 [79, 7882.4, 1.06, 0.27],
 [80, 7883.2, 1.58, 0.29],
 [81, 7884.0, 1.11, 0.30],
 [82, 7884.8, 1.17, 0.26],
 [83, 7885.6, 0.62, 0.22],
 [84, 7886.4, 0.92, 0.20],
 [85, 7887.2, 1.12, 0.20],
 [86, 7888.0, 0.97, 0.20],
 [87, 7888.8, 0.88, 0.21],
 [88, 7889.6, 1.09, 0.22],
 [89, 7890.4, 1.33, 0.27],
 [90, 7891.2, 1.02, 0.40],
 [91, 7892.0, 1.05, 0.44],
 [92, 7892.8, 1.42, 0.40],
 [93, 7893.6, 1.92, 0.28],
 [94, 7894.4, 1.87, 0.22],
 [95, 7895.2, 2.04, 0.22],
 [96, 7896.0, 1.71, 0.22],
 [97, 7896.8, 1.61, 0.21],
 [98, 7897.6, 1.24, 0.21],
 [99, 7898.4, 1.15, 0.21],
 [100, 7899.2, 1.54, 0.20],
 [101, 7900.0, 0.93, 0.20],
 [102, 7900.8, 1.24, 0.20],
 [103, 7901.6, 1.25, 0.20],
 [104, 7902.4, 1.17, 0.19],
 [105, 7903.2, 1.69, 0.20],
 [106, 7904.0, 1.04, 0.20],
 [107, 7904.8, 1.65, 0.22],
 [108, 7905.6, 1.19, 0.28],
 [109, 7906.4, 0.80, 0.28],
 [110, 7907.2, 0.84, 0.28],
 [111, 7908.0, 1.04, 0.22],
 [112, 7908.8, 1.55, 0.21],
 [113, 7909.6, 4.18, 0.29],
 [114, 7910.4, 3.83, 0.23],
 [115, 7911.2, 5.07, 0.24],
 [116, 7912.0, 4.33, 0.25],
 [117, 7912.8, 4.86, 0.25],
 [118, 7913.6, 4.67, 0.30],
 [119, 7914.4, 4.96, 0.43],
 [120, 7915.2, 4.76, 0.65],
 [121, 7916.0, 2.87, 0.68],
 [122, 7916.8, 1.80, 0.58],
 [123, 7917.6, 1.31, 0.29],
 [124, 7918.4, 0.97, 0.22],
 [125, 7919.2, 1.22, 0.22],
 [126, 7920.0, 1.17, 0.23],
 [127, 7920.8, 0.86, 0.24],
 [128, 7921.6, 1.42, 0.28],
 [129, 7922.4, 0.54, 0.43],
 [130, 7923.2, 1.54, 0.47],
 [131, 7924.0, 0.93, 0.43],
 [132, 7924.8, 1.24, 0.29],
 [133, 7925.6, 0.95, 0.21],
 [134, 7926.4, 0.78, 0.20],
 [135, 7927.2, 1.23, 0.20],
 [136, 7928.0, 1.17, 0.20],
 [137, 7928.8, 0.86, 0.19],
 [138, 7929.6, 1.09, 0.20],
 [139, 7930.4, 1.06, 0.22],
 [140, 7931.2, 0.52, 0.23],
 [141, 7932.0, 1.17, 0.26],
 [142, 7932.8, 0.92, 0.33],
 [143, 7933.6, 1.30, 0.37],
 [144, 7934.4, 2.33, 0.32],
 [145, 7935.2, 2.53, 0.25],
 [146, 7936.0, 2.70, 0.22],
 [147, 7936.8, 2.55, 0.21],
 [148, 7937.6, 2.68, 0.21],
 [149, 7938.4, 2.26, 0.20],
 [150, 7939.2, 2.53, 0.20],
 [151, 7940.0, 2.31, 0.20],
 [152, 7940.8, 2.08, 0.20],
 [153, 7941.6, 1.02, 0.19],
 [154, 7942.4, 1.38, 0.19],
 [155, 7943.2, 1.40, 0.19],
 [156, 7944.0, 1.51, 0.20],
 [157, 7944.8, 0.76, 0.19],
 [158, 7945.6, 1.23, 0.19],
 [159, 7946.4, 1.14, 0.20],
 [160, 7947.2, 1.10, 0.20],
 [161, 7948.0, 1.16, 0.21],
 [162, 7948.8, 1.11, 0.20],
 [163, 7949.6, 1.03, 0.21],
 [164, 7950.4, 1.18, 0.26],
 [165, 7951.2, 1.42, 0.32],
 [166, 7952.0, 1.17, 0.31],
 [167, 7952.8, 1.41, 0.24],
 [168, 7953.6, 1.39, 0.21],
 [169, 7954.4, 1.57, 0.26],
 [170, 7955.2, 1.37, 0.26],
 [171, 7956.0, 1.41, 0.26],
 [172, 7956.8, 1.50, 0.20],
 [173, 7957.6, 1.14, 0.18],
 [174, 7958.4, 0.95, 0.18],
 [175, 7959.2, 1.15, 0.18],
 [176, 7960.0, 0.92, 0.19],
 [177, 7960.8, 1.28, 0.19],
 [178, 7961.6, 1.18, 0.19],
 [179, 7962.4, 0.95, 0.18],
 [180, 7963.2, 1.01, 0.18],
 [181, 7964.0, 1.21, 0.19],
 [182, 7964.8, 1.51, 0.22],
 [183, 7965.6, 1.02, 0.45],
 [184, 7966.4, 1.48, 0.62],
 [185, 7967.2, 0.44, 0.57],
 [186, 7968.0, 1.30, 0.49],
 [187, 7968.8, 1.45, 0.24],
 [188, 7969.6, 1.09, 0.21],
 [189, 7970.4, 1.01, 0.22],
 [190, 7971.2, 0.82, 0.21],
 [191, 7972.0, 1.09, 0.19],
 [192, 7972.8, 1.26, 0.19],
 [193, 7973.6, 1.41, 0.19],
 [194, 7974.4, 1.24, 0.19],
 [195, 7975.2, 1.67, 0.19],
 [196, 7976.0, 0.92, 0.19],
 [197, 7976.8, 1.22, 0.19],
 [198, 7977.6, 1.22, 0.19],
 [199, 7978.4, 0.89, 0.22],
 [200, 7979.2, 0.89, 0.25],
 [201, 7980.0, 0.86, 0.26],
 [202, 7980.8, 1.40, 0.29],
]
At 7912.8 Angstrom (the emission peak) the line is H-alpha 6563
